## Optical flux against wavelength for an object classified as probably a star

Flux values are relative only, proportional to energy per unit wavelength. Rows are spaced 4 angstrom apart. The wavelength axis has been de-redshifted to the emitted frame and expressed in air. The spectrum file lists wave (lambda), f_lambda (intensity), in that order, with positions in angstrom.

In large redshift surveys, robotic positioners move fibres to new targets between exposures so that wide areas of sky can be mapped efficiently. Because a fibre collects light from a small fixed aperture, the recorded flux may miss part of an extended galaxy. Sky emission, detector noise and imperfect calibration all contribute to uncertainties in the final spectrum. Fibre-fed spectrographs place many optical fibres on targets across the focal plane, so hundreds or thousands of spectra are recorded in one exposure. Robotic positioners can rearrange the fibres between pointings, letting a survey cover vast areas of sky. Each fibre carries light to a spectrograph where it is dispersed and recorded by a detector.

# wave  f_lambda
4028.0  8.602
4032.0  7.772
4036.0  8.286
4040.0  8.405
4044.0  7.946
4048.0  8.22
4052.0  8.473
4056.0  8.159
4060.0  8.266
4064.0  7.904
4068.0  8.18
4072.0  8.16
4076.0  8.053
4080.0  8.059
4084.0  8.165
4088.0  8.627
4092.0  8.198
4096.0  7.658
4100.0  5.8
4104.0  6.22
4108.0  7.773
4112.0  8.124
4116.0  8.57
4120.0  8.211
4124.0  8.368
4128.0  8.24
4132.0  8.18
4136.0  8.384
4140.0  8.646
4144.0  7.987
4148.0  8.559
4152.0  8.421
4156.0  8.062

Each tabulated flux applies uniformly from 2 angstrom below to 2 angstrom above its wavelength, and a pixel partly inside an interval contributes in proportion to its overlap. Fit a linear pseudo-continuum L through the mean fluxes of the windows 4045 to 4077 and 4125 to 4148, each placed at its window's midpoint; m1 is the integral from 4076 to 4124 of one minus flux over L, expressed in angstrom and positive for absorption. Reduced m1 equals 2.6 angstrom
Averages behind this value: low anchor 8.17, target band 7.8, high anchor 8.31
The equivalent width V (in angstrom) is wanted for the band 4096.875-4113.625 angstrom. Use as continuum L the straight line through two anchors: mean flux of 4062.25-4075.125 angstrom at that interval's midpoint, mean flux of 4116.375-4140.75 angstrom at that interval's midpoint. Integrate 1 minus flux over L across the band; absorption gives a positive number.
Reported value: 2.52 angstrom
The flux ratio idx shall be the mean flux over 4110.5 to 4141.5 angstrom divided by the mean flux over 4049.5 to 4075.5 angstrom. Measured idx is 1.0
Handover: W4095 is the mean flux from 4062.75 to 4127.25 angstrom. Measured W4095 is 7.89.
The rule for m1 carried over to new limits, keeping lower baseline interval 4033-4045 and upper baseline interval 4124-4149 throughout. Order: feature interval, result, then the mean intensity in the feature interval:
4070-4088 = 0.2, 8.17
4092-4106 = 2.5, 6.79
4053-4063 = 0.0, 8.21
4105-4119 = 0.5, 8.02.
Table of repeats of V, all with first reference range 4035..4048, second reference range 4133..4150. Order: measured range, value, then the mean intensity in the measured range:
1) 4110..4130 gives 0.1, 8.3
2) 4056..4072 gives 0.2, 8.13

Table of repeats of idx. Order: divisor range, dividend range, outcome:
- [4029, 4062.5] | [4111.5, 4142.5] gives 1.02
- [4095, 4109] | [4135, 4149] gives 1.24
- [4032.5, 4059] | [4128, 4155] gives 1.01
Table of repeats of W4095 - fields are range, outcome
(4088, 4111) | 7.3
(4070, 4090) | 8.21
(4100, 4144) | 7.96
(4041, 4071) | 8.17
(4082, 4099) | 8.02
